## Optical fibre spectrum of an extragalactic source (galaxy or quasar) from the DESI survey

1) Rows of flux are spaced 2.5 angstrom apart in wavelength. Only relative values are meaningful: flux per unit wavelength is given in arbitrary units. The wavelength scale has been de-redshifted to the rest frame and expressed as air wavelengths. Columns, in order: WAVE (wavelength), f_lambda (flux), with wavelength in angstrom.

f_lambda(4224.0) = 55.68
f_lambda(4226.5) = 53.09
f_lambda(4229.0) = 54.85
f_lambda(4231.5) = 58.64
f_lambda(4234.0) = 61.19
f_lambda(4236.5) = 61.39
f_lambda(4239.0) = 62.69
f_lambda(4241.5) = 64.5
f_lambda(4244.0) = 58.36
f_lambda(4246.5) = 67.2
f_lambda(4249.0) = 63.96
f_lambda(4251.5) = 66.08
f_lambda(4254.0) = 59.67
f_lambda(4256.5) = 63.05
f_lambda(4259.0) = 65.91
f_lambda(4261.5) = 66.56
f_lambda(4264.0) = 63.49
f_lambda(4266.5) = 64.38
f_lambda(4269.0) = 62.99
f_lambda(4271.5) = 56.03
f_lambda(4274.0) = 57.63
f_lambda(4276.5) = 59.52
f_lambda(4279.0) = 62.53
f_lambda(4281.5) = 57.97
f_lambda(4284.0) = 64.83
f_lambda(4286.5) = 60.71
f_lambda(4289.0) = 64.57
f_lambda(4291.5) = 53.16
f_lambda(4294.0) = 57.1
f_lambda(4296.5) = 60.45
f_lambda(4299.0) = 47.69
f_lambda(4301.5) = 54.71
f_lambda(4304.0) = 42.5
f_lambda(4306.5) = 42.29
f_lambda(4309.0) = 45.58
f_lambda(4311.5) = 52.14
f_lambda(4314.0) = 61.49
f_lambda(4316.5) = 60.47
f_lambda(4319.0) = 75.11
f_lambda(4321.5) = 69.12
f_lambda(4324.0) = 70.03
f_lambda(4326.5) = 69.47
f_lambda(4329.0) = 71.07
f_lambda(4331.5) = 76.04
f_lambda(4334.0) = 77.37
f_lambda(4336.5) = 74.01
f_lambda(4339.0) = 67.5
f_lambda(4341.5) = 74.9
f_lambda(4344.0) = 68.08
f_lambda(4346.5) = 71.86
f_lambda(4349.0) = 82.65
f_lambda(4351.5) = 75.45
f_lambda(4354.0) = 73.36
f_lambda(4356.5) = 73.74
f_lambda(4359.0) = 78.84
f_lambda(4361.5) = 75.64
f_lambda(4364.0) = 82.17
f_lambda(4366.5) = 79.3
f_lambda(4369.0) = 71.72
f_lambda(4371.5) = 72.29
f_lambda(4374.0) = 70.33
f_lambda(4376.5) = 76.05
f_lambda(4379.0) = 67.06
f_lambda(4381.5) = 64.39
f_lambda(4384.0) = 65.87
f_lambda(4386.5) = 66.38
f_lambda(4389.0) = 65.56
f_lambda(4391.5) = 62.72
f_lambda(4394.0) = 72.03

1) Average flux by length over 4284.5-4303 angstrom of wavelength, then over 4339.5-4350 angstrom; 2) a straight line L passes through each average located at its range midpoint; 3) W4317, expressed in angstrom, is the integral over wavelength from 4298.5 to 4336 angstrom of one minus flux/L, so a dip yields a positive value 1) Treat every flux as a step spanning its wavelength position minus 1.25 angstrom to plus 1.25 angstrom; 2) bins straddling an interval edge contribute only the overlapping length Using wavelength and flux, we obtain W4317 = 2.1 angstrom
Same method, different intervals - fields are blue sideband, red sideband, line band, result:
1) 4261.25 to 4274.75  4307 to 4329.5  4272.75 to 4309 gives 3.7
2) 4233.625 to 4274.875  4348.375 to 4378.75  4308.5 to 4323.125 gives 1.7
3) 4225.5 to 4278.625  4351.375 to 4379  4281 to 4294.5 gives 1.2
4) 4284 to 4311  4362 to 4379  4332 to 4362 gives -2.9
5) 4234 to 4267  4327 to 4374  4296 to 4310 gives 4.2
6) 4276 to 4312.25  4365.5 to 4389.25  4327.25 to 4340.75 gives -2.4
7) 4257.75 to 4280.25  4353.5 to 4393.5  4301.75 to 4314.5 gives 3.3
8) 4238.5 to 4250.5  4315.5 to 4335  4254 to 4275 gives 0.9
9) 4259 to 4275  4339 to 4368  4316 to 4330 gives 0.2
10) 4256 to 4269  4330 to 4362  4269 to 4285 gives 1.5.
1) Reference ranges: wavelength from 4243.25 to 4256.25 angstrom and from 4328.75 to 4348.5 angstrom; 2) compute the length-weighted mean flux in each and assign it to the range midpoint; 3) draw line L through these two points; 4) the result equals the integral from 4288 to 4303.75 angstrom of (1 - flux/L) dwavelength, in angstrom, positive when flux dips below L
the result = 3.00 angstrom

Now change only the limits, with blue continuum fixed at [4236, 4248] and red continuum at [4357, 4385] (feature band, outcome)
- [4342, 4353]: -0.5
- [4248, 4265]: 0.0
